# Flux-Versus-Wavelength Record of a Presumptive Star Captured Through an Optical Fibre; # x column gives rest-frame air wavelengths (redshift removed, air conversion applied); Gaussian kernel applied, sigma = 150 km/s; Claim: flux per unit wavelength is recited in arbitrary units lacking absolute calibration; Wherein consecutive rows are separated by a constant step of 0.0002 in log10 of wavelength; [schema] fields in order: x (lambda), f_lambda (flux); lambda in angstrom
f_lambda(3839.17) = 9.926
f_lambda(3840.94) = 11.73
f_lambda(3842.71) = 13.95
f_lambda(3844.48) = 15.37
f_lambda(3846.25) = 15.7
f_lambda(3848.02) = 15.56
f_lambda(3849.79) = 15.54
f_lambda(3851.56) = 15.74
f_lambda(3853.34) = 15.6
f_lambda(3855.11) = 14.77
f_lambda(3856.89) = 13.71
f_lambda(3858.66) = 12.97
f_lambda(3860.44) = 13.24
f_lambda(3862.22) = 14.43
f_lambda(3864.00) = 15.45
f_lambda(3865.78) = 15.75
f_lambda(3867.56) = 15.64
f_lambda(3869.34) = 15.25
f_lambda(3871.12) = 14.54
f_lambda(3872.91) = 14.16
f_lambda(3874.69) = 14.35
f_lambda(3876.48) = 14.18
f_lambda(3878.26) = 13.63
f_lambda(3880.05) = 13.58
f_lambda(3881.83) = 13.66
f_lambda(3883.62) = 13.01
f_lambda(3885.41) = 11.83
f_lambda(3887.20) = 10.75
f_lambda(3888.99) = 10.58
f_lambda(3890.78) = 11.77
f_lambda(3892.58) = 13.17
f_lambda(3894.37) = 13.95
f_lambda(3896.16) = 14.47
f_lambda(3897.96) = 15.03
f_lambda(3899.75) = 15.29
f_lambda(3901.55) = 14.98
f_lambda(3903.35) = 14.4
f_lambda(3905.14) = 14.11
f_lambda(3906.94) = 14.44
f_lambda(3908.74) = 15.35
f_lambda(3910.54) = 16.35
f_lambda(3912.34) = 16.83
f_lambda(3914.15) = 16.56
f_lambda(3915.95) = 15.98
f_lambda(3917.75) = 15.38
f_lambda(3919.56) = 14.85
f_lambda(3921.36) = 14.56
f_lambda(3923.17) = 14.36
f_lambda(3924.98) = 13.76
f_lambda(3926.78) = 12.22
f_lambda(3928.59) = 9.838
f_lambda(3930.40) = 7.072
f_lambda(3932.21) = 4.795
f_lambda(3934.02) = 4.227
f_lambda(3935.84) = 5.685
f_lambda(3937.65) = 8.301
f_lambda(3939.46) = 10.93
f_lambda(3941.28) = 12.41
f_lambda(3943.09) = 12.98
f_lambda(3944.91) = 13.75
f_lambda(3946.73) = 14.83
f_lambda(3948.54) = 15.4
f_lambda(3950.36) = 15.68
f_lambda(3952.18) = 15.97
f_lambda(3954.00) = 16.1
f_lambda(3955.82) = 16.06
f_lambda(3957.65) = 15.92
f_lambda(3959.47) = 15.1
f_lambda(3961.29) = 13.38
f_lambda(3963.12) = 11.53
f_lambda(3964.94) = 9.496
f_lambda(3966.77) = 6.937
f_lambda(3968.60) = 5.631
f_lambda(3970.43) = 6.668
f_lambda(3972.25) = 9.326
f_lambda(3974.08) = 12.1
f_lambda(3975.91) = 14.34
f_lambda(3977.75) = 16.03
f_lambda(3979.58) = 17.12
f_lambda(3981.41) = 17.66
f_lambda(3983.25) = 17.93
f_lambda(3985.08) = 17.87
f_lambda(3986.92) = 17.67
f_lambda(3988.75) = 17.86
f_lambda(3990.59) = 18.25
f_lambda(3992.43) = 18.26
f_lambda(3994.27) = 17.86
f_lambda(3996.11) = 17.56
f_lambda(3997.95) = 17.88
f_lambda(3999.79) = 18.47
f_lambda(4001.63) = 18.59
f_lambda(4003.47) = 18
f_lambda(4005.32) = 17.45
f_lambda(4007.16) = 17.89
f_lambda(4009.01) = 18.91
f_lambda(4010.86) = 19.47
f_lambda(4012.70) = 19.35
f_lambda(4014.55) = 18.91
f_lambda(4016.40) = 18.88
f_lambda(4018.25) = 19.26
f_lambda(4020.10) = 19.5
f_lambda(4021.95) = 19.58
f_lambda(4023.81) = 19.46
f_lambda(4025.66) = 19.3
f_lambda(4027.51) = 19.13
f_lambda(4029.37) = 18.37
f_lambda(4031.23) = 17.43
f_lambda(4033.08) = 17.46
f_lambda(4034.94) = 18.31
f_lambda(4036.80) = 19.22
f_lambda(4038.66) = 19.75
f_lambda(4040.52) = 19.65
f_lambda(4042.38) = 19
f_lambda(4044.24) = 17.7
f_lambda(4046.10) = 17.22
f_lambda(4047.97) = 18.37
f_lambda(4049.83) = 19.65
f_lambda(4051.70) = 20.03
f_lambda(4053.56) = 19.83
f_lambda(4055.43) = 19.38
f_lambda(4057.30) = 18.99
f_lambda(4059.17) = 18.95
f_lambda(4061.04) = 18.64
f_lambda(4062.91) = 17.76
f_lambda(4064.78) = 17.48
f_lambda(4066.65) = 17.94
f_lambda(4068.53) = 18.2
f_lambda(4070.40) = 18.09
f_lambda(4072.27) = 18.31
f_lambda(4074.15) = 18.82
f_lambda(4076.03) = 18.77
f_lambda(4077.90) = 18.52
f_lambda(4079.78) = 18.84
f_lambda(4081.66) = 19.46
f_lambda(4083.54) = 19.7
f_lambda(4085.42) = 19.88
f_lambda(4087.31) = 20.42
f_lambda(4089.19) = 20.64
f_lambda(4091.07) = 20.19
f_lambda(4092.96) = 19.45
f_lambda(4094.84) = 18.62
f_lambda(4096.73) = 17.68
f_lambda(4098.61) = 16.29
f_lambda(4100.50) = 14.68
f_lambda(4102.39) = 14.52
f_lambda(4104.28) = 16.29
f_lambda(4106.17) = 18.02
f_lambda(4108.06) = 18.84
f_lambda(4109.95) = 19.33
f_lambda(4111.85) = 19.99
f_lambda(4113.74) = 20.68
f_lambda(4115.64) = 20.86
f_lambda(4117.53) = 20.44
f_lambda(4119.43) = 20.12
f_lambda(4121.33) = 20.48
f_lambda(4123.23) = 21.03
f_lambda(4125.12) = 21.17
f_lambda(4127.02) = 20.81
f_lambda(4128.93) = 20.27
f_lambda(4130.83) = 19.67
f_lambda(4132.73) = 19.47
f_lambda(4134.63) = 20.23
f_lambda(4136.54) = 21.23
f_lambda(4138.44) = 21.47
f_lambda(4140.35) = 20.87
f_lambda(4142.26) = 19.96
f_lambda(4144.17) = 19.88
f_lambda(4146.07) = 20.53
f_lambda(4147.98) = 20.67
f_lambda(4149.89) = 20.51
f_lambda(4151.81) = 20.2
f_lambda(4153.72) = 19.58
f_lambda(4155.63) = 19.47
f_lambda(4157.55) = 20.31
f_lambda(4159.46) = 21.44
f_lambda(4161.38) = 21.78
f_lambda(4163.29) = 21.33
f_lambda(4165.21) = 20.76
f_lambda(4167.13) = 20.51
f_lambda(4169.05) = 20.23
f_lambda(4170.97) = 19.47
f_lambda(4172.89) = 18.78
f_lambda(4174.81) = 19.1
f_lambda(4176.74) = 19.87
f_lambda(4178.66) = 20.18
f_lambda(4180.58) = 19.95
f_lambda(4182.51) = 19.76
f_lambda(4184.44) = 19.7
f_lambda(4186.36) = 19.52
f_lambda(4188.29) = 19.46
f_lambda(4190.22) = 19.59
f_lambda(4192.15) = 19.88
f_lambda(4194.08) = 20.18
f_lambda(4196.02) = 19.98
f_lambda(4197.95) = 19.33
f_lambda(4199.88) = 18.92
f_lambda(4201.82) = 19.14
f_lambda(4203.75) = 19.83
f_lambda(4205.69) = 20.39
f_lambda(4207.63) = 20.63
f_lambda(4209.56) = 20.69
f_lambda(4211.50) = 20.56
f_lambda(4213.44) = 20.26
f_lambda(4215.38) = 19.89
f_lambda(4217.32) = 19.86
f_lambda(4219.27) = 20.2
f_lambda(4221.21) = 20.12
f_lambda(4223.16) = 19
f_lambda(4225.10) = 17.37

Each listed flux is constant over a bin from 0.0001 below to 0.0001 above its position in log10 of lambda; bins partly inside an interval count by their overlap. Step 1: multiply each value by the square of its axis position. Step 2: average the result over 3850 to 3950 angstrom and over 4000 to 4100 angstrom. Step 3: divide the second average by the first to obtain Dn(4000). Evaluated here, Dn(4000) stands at 1.52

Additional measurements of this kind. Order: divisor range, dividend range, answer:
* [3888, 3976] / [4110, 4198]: 1.78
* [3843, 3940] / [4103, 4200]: 1.69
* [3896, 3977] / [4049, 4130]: 1.62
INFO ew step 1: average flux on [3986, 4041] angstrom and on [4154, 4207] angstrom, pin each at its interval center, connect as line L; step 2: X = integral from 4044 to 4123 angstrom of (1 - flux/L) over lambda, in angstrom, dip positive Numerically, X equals 1.5 angstrom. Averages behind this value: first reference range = 18.6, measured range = 18.8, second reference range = 20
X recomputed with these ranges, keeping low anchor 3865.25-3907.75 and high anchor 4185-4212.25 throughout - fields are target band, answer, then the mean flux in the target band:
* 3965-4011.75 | 0.4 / 15.7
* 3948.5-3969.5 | 3.0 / 13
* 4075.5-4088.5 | -1.3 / 19.4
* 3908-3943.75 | 6.0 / 12.1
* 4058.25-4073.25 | -0.8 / 18.2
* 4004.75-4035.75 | -4.4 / 18.8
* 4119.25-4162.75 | -4.1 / 20.5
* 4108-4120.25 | -1.3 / 20.1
